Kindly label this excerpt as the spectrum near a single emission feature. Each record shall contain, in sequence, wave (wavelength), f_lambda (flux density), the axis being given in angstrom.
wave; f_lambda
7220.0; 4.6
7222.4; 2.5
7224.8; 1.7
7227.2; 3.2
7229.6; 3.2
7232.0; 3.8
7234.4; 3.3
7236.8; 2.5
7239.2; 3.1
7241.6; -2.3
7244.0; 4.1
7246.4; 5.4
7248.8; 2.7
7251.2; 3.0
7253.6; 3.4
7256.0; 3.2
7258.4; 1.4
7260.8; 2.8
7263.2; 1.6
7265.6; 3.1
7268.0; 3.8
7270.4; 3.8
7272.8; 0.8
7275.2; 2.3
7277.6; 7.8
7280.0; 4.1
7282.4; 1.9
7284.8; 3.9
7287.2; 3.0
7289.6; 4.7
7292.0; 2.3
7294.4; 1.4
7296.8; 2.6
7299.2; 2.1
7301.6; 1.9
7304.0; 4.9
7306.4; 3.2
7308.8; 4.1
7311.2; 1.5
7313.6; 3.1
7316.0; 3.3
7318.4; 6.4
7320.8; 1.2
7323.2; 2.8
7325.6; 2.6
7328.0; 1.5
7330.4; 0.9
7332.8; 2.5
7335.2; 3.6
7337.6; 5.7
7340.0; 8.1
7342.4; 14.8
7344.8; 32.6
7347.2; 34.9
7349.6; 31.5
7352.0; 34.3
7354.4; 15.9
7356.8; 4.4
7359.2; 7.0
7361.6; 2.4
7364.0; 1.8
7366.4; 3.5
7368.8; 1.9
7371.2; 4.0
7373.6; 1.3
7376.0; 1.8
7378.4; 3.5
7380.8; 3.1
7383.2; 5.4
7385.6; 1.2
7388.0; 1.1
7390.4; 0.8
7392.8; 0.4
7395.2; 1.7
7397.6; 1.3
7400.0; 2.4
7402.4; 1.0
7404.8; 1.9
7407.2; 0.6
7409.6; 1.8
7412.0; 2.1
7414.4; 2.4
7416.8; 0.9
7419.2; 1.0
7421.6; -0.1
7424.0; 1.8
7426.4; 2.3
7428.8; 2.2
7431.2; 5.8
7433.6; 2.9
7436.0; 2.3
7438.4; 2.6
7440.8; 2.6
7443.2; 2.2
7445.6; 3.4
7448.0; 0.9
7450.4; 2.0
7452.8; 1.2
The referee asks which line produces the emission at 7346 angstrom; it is [O II]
